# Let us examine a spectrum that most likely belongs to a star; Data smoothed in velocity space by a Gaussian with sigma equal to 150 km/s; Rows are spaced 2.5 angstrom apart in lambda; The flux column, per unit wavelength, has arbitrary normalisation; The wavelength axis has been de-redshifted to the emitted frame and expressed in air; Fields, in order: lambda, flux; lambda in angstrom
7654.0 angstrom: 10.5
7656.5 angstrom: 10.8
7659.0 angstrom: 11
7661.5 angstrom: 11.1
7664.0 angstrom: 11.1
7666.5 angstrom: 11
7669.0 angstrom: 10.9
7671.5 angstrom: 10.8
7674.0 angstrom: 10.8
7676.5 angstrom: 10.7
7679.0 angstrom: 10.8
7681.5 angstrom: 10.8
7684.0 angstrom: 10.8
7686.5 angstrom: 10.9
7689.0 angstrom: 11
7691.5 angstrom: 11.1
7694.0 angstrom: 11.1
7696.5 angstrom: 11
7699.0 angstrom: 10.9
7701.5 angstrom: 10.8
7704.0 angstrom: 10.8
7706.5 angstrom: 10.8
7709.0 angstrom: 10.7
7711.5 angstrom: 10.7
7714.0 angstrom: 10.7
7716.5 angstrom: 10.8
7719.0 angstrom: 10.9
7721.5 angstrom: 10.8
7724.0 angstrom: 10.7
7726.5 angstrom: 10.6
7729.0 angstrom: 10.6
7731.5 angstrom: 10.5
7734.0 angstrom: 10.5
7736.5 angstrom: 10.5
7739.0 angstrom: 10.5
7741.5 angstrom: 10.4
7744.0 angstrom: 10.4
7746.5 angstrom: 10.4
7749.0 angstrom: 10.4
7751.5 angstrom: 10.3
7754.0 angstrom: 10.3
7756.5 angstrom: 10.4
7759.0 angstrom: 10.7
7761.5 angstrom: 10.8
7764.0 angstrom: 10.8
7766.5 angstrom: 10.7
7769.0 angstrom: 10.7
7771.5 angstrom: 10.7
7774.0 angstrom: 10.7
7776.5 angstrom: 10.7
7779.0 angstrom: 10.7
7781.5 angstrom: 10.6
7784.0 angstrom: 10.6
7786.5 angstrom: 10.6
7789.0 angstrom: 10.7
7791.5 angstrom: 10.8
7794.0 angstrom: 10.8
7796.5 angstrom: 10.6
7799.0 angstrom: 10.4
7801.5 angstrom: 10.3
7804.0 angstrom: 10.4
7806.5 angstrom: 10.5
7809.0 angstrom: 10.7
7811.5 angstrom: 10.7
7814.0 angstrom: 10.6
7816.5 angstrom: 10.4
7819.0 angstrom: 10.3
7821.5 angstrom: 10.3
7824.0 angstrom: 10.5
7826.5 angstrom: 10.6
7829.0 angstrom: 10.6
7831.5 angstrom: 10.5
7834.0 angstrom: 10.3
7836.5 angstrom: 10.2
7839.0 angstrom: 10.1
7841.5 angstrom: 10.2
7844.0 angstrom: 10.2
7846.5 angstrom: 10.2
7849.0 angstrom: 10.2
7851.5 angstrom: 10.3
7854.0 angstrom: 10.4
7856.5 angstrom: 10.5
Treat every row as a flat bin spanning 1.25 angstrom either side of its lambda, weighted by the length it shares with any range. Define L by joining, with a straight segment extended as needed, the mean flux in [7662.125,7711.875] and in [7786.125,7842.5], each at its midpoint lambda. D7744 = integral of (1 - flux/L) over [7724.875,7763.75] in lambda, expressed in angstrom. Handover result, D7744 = 0.7 angstrom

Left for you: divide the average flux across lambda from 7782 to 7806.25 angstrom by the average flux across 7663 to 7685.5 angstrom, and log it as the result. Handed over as 1.0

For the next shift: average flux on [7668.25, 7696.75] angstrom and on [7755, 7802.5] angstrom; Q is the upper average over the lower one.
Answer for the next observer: 0.98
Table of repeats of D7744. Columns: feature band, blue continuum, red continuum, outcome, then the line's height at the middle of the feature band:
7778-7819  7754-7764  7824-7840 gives -0.32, 10.5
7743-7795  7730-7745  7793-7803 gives -0.58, 10.5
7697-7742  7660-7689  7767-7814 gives 0.41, 10.8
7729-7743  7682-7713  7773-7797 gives 0.39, 10.8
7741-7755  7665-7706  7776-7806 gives 0.45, 10.7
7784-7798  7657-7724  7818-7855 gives -0.25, 10.5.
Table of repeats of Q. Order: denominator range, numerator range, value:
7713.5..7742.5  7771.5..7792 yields 1.00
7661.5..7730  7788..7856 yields 0.96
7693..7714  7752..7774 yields 0.98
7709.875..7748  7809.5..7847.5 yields 0.98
